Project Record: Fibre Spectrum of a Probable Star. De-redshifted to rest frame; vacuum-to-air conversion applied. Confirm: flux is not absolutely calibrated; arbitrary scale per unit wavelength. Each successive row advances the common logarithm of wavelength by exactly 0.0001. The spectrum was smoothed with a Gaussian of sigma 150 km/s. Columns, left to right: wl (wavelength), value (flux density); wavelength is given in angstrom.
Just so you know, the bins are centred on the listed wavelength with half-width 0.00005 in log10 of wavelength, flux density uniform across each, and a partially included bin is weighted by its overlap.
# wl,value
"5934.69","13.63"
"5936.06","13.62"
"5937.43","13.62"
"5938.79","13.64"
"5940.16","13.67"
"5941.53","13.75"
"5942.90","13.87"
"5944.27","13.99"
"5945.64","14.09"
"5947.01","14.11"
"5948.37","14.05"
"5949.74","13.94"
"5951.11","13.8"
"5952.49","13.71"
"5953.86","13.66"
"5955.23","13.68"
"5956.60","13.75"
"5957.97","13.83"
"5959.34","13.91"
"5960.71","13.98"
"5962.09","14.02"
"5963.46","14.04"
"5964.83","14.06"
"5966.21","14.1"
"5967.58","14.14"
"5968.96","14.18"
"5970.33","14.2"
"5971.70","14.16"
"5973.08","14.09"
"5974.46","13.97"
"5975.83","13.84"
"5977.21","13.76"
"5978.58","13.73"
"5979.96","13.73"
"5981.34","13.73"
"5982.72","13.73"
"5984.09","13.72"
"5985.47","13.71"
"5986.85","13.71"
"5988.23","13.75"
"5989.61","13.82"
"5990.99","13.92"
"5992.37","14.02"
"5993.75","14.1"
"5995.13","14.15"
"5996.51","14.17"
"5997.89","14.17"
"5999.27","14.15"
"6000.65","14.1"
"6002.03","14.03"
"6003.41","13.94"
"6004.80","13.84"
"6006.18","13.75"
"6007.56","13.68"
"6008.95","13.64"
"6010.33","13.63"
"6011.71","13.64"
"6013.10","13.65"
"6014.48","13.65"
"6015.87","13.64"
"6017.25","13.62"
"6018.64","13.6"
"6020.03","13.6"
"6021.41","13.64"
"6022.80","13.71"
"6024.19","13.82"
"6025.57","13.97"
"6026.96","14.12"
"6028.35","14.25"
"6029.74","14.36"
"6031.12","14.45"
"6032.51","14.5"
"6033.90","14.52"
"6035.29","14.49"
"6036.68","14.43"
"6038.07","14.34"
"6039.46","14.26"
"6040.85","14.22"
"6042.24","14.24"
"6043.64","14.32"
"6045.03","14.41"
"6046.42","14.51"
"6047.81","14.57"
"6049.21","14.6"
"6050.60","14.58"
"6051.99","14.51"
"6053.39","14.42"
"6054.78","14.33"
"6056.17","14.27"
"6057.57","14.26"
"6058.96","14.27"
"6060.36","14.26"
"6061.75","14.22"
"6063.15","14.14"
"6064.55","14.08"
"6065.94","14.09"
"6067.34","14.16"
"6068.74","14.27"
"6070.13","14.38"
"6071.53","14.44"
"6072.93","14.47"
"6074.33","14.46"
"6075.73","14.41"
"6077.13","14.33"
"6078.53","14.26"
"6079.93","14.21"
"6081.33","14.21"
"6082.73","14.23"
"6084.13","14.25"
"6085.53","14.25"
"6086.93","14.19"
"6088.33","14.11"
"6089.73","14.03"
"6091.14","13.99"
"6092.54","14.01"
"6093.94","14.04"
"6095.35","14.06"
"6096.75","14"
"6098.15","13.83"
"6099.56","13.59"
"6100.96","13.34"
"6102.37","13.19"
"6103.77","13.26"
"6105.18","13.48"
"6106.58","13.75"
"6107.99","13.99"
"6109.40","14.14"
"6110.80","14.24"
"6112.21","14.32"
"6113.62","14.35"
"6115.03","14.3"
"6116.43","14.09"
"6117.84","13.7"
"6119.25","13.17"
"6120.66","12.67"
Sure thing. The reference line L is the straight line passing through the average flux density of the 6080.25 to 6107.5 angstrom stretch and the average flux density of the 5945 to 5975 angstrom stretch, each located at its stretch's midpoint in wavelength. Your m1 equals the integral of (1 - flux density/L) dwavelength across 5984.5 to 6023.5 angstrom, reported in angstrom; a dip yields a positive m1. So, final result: 0.35 angstrom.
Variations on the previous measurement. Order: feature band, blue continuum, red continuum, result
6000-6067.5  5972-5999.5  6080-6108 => -1.04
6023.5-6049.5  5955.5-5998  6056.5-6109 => -0.60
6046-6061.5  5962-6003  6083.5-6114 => -0.52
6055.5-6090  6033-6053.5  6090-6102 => -0.39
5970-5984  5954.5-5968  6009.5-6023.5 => -0.02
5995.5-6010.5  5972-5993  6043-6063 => 0.05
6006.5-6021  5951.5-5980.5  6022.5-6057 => 0.57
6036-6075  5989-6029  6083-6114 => -1.24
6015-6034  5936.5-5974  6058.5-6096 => 0.16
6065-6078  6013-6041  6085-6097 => -0.24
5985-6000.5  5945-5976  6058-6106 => 0.03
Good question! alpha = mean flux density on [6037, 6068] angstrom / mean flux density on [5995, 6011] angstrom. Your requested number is 1.0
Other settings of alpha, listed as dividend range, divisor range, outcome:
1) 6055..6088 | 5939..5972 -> 1.02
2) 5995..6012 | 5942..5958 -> 1.00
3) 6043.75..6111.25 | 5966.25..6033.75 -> 1.02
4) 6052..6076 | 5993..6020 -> 1.03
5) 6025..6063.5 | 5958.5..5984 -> 1.03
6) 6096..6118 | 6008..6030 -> 1.01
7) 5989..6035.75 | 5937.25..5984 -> 1.00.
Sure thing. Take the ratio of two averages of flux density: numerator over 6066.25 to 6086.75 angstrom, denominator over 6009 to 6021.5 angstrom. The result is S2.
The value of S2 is 1.05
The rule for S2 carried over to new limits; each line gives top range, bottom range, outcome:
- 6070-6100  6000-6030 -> 1.03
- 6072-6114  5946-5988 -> 1.01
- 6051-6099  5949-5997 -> 1.02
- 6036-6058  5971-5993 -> 1.04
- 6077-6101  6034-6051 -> 0.98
